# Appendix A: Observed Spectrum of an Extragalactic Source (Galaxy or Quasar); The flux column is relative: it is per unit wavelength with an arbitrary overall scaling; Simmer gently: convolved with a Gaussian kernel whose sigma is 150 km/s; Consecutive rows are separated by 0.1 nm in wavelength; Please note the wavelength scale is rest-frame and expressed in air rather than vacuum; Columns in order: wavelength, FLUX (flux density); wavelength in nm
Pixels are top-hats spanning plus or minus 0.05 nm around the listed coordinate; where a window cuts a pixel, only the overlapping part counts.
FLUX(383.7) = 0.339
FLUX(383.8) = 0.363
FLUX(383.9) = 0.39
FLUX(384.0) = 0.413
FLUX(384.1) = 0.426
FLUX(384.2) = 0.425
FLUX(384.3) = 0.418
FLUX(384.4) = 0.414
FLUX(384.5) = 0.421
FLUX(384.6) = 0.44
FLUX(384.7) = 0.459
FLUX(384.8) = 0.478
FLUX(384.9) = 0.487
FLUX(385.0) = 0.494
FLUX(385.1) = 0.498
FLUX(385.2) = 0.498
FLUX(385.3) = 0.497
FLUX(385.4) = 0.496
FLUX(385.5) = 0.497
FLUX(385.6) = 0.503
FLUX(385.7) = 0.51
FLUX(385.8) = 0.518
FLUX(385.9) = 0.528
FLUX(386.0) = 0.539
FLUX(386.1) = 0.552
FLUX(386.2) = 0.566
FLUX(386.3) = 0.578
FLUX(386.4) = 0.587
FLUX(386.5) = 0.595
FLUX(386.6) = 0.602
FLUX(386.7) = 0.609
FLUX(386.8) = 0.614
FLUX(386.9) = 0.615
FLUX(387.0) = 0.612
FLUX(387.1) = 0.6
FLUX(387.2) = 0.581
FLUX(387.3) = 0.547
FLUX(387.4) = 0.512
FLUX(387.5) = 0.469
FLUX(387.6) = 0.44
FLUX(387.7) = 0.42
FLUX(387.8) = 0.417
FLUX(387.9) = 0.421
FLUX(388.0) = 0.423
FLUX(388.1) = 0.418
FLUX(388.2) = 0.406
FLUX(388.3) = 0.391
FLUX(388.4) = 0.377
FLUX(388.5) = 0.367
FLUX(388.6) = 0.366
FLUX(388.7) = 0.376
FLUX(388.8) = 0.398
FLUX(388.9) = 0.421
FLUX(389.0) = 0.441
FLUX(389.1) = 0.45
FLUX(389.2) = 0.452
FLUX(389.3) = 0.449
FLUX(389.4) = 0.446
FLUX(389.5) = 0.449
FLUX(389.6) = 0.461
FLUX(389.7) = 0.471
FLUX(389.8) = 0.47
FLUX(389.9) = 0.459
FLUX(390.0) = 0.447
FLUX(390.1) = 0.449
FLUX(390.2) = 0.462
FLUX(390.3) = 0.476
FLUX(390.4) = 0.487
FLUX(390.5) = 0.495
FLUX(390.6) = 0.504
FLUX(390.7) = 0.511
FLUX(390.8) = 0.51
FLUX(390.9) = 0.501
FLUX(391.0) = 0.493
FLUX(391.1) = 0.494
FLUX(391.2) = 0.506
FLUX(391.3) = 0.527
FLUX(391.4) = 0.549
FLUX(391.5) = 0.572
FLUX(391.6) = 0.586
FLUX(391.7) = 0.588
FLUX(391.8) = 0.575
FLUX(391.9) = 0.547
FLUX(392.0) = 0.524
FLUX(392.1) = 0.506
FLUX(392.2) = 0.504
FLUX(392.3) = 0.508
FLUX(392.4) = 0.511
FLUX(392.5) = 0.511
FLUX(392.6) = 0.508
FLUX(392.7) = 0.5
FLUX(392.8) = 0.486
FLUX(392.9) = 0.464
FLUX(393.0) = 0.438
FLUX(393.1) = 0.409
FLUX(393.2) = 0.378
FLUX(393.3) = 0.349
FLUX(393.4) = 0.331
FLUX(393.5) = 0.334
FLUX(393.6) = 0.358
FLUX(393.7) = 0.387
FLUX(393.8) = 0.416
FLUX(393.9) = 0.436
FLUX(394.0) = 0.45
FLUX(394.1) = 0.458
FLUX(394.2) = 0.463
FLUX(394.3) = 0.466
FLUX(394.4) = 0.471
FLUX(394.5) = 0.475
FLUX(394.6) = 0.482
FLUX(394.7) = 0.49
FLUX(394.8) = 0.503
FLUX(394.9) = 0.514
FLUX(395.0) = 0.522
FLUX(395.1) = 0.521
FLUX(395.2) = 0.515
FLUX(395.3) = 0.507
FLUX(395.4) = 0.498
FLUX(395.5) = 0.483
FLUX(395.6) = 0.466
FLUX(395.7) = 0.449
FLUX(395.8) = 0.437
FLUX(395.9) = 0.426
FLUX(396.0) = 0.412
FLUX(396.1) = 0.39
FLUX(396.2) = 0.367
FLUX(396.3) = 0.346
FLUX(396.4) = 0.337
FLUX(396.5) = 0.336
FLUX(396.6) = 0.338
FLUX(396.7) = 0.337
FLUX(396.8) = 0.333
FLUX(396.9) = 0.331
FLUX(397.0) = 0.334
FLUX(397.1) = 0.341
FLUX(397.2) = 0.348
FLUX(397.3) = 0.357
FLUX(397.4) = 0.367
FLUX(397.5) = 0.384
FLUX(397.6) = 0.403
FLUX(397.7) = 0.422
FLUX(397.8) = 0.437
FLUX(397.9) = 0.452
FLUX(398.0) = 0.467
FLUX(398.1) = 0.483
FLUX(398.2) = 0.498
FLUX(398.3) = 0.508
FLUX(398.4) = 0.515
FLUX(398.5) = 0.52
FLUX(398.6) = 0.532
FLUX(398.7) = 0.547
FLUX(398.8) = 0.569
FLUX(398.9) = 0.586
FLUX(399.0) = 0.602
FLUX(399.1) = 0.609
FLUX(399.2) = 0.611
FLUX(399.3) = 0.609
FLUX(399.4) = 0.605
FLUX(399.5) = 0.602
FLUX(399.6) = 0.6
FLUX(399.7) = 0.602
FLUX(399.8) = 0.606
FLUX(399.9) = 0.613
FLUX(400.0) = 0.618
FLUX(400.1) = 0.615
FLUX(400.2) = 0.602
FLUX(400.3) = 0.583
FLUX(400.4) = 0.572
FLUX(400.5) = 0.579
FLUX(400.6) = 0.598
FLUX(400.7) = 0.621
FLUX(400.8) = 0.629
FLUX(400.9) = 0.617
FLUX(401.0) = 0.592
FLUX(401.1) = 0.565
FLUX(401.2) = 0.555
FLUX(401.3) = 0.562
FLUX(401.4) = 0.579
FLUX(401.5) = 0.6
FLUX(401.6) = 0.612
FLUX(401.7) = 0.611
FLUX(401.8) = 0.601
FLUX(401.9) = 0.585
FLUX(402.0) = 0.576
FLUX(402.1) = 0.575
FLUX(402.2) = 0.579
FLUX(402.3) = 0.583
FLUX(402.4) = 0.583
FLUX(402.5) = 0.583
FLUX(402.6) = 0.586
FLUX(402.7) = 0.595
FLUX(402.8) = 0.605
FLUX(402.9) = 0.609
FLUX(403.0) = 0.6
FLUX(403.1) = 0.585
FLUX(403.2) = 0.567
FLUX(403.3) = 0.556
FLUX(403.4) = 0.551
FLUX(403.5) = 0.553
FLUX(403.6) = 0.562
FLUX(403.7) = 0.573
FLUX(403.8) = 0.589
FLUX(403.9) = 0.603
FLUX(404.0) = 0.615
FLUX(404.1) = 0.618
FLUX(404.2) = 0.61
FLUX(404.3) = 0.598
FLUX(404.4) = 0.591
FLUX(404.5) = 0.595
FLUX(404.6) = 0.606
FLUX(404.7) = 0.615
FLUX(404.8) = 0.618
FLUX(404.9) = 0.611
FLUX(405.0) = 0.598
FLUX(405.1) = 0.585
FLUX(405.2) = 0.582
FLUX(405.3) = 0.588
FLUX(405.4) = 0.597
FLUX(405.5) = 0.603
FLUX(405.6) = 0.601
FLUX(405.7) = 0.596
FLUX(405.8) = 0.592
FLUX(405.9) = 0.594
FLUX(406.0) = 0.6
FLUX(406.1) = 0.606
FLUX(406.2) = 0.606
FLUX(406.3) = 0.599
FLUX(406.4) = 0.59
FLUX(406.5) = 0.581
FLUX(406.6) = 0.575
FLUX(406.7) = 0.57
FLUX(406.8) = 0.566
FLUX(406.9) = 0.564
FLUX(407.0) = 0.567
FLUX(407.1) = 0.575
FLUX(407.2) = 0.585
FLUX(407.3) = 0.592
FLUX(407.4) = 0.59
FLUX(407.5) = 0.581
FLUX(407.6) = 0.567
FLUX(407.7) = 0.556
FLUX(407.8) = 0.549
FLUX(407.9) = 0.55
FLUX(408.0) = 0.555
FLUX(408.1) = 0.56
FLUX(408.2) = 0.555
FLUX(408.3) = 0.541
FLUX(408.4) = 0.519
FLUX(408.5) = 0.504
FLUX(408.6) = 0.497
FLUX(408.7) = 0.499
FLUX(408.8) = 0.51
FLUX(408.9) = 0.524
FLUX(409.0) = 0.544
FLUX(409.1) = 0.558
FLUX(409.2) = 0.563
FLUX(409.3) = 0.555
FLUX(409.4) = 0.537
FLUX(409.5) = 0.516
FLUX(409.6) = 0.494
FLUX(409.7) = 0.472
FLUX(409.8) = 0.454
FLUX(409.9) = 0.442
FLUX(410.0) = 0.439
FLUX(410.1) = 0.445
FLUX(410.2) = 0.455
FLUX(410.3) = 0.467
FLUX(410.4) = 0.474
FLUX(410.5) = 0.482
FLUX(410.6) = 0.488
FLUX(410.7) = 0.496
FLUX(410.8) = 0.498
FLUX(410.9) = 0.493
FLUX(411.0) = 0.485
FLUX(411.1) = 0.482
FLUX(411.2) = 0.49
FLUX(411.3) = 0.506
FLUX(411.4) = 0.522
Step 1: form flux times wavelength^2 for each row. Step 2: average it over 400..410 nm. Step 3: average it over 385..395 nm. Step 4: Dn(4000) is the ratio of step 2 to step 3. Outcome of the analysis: 1.28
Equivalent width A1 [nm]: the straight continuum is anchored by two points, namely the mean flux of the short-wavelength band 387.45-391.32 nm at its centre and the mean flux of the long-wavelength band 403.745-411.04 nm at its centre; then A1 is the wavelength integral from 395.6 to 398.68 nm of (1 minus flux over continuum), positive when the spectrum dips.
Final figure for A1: 0.53 nm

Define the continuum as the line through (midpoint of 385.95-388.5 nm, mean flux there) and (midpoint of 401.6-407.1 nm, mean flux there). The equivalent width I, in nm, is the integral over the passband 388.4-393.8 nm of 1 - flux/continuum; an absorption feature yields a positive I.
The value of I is 0.655 nm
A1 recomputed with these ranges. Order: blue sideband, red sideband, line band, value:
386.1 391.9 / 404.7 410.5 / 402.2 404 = -0.15 nm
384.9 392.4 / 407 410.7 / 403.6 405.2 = -0.26 nm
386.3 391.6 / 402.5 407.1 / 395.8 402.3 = 0.50 nm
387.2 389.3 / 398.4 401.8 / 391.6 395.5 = 0.22 nm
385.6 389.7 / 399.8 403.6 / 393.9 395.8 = 0.20 nm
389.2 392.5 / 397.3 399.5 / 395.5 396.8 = 0.30 nm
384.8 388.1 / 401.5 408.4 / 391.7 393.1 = 0.10 nm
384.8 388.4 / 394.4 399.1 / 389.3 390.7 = 0.06 nm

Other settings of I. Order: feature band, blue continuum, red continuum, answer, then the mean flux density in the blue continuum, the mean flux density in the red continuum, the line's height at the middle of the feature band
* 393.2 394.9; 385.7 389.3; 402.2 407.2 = 0.32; 0.491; 0.59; 0.529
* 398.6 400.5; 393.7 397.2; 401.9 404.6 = -0.31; 0.429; 0.586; 0.512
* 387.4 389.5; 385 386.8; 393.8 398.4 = 0.38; 0.54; 0.431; 0.513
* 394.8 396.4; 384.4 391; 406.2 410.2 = 0.16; 0.485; 0.539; 0.506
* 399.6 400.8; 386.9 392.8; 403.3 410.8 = -0.17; 0.482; 0.556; 0.526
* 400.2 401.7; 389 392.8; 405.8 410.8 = -0.20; 0.498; 0.537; 0.521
